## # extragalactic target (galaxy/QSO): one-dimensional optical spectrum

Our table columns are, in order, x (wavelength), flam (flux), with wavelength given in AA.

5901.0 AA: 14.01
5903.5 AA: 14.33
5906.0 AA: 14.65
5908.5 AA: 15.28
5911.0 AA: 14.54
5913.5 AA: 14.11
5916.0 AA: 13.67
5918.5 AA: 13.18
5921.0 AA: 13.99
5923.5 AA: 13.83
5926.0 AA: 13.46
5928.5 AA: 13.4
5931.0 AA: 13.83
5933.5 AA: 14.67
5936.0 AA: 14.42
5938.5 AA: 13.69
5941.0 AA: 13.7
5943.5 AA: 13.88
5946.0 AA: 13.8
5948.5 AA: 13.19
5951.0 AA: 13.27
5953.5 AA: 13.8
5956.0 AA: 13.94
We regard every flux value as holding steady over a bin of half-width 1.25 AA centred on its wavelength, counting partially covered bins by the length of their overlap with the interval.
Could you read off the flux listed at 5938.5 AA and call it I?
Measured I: 13.69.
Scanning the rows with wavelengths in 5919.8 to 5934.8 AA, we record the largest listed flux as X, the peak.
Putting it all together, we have 14.67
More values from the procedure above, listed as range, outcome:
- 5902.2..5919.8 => 15.28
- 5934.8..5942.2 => 14.42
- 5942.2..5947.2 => 13.88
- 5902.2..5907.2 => 14.65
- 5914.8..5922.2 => 13.99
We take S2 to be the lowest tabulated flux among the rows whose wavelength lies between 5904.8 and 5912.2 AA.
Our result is 14.54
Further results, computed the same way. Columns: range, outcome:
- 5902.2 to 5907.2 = 14.33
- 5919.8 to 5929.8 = 13.4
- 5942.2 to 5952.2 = 13.19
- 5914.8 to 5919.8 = 13.18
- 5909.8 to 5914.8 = 14.11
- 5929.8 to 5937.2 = 13.83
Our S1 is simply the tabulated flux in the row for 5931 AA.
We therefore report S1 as 13.83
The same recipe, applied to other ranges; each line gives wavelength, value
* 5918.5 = 13.18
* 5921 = 13.99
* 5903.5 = 14.33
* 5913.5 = 14.11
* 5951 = 13.27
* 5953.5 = 13.8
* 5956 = 13.94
